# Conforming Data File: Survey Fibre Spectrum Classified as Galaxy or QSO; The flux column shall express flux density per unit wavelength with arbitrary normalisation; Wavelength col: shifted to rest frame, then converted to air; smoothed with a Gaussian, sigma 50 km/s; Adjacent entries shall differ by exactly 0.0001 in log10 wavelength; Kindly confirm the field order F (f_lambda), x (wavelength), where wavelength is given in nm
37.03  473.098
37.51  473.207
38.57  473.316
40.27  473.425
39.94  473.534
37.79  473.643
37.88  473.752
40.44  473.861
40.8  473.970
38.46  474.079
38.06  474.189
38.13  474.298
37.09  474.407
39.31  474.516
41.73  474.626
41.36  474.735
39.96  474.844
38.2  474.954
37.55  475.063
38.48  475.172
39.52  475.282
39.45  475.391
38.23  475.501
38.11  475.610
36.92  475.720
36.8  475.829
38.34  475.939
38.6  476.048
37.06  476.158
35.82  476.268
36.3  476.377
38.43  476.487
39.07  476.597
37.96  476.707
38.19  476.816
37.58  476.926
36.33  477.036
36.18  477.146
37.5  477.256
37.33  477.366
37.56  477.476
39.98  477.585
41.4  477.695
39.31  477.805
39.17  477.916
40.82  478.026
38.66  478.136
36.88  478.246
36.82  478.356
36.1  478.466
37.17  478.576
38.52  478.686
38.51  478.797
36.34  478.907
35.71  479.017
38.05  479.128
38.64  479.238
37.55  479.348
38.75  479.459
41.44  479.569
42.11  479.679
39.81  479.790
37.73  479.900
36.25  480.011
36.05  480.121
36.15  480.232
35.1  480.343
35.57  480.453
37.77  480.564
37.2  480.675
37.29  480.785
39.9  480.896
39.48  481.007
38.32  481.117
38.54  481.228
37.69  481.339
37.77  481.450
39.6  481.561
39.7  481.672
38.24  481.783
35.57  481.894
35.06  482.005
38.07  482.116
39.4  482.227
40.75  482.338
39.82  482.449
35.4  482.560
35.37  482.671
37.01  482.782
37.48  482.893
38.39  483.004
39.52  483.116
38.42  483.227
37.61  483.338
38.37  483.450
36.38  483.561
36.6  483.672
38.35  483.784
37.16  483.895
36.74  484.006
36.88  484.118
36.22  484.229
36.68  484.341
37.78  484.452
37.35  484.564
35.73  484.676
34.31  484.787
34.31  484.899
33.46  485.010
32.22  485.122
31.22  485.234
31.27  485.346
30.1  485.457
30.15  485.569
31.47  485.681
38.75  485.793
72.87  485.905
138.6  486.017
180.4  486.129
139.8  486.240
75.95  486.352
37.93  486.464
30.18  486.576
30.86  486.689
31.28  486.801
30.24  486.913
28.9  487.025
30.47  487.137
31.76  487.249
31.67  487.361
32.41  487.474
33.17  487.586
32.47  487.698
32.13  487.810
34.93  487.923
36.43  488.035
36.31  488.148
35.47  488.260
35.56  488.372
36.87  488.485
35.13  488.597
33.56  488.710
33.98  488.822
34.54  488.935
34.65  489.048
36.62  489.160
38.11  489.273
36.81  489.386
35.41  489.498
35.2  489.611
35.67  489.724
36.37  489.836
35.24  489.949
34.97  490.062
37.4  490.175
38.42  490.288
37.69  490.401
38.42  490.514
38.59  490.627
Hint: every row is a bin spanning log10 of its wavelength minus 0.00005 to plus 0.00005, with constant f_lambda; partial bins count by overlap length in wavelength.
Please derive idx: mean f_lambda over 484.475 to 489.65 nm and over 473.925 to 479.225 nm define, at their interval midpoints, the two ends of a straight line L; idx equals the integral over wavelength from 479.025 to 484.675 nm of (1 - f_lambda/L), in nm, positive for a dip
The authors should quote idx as 0.408 nm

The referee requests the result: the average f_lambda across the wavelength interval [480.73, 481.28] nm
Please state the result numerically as 38.7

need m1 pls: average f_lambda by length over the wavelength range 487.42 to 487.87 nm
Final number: 32.6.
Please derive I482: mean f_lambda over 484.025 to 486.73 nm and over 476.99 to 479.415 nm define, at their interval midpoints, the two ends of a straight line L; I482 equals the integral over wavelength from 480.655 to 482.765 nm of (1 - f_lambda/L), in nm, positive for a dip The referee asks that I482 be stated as 0.32 nm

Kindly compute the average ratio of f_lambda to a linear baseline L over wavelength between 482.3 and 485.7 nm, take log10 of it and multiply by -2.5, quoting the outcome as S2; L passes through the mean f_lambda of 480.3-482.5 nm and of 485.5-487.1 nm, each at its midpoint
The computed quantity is 0.37 mag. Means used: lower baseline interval 38.1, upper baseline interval 63.4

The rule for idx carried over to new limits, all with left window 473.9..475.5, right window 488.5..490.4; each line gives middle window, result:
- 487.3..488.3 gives 0.06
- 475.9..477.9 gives 0.03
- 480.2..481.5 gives 0.01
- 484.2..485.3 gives 0.06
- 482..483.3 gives -0.02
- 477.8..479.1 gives 0.02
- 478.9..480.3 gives 0.00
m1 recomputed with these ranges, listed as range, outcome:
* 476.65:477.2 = 37.3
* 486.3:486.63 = 47.8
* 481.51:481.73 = 39.6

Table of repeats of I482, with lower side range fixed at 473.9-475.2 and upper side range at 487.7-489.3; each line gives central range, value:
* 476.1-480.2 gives 0.01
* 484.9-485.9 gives 0.04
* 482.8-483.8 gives -0.03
